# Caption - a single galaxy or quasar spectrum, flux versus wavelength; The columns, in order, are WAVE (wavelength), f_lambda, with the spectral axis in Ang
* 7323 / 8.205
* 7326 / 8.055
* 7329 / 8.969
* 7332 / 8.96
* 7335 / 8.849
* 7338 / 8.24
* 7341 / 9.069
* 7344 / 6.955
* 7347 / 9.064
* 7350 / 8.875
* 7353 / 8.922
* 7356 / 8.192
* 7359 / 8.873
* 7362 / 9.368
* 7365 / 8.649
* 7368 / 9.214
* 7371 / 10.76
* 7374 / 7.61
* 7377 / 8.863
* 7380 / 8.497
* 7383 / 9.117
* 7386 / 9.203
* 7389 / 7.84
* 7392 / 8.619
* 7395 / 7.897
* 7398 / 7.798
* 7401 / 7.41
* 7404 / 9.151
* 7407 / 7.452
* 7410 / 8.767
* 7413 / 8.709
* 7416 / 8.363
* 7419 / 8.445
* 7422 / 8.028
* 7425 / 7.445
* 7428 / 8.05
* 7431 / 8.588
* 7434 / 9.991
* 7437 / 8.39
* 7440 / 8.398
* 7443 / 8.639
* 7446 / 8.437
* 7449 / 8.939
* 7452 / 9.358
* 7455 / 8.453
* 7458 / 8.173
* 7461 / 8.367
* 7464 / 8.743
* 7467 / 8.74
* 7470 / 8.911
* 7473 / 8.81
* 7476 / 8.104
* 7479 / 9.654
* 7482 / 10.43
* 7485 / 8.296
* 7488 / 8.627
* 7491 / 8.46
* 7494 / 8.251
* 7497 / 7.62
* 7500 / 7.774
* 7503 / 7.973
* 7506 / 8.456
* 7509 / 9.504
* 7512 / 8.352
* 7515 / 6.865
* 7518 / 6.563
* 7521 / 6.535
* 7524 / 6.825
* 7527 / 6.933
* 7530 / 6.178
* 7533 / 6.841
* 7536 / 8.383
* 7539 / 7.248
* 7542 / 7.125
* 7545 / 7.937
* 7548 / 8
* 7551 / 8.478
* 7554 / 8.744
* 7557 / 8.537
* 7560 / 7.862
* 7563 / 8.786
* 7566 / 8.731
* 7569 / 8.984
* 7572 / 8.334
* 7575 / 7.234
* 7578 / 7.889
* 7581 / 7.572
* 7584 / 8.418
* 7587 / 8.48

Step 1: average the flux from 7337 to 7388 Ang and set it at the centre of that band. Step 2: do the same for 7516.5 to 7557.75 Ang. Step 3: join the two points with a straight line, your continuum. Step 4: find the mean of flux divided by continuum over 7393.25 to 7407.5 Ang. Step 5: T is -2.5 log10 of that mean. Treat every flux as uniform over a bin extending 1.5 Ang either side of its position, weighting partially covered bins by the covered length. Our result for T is 0.07 mag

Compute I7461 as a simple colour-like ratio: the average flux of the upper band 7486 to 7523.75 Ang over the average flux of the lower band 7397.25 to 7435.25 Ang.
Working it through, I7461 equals 0.9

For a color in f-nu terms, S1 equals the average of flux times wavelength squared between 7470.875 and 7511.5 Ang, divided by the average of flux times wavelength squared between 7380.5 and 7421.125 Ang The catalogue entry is 1.05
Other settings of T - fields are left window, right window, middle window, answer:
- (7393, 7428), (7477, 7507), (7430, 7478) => -0.044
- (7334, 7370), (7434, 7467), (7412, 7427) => 0.065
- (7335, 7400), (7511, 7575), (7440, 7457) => -0.065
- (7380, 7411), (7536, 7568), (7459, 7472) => -0.054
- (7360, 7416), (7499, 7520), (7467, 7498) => -0.088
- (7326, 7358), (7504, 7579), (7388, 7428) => 0.024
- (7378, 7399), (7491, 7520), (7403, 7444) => -0.020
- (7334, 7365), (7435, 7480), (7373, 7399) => 0.031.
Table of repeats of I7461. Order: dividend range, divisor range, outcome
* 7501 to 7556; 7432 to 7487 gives 0.86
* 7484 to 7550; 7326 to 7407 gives 0.89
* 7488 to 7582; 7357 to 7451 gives 0.92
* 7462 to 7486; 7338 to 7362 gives 1.04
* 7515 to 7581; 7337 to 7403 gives 0.90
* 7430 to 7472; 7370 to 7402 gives 1.03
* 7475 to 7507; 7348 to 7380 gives 0.96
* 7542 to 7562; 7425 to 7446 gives 0.96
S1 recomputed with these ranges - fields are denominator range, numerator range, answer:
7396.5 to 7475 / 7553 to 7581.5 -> 1.01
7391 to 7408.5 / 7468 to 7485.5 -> 1.15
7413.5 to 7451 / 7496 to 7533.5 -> 0.89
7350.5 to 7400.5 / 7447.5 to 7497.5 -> 1.03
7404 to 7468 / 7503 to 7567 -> 0.94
